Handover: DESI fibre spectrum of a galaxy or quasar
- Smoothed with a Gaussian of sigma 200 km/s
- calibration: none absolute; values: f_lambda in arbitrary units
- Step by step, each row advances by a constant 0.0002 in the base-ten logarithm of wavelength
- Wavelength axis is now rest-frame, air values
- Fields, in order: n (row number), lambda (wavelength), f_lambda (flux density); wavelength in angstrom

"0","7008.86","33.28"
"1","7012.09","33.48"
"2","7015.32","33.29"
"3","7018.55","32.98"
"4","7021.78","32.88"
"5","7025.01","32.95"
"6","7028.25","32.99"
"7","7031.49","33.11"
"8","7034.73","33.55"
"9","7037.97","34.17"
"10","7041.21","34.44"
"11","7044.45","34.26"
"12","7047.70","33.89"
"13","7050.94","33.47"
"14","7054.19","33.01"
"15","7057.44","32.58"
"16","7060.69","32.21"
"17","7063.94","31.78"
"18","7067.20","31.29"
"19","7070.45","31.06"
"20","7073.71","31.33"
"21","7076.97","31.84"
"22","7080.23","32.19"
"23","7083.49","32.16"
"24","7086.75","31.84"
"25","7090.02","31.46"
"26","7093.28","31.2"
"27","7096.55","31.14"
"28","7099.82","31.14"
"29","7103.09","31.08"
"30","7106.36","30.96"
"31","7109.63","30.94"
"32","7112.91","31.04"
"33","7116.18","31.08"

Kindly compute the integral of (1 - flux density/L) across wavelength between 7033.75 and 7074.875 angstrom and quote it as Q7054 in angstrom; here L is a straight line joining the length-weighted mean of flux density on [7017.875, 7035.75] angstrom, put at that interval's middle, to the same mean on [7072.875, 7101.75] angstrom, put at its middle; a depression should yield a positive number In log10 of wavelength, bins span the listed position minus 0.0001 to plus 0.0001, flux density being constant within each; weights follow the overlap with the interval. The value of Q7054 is -0.6 angstrom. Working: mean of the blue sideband 33.1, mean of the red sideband 31.6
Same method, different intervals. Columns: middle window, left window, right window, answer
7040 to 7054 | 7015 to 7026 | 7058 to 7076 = -0.73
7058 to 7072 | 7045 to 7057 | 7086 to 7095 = 0.46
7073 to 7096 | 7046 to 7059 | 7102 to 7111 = 0.15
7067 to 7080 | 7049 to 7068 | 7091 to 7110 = 0.20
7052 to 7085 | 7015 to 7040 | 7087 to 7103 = 0.08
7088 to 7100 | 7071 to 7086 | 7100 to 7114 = 0.04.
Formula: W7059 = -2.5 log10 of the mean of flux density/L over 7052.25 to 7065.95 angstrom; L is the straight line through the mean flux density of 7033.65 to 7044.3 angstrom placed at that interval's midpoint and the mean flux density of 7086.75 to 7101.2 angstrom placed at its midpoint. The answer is 0.02 mag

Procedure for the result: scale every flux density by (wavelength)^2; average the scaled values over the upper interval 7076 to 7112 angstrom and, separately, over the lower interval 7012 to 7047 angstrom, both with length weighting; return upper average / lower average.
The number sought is 1.0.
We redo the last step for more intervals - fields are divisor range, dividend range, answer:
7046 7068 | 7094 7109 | 0.96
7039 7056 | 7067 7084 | 0.94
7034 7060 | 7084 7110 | 0.94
